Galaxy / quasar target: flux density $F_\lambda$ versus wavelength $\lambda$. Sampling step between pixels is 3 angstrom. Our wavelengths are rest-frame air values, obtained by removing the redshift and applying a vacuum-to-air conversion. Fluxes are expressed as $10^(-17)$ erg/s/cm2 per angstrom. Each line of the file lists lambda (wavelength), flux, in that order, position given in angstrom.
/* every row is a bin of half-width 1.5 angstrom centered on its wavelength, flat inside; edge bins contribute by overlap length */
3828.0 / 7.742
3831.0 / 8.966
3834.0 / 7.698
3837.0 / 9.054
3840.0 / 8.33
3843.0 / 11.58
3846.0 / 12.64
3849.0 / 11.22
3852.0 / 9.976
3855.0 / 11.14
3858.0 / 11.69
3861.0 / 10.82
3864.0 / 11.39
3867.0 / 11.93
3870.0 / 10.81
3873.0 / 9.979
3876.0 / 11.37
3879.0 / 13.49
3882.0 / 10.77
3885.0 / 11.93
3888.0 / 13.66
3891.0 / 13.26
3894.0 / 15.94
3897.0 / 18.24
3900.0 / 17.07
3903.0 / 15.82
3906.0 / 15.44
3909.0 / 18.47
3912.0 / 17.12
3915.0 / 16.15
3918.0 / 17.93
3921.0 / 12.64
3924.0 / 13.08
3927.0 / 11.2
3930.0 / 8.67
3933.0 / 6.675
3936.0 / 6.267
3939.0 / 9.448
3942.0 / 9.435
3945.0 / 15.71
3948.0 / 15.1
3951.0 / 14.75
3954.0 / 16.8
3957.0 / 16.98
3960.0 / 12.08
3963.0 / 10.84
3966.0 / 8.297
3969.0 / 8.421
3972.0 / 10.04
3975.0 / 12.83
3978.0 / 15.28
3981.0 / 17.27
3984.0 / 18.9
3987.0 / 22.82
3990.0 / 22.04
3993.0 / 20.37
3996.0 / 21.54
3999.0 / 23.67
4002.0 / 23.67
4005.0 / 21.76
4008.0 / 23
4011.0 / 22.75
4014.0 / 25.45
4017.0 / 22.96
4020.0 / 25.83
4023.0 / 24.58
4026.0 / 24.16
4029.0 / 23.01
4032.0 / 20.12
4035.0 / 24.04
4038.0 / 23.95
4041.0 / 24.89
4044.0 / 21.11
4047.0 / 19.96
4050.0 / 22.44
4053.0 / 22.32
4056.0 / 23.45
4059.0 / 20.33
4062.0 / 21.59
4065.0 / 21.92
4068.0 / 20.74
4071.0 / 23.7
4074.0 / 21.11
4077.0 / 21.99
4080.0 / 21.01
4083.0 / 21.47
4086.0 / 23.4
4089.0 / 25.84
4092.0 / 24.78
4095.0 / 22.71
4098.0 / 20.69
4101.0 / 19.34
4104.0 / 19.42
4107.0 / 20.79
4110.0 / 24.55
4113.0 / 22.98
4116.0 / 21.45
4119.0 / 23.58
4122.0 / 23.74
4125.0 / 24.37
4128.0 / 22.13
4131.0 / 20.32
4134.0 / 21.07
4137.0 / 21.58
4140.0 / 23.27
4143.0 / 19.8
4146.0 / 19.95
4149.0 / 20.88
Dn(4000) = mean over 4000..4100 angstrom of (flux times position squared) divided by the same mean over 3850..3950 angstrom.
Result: 1.9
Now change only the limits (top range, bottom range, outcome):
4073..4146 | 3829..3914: 1.99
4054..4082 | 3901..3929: 1.54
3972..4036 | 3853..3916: 1.67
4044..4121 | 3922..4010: 1.54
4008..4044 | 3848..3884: 2.28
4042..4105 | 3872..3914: 1.65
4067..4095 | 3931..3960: 1.98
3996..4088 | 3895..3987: 1.74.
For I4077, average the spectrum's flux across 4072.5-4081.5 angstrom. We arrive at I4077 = 21.4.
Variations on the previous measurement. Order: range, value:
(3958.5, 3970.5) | 9.91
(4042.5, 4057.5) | 21.9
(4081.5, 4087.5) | 22.4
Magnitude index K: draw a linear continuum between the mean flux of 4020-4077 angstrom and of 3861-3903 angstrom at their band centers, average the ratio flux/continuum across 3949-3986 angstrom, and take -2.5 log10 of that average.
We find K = 0.29 mag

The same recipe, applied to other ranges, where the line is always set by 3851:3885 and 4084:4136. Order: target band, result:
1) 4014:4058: -0.215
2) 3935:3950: 0.273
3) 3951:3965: 0.099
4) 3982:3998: -0.242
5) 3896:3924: -0.234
